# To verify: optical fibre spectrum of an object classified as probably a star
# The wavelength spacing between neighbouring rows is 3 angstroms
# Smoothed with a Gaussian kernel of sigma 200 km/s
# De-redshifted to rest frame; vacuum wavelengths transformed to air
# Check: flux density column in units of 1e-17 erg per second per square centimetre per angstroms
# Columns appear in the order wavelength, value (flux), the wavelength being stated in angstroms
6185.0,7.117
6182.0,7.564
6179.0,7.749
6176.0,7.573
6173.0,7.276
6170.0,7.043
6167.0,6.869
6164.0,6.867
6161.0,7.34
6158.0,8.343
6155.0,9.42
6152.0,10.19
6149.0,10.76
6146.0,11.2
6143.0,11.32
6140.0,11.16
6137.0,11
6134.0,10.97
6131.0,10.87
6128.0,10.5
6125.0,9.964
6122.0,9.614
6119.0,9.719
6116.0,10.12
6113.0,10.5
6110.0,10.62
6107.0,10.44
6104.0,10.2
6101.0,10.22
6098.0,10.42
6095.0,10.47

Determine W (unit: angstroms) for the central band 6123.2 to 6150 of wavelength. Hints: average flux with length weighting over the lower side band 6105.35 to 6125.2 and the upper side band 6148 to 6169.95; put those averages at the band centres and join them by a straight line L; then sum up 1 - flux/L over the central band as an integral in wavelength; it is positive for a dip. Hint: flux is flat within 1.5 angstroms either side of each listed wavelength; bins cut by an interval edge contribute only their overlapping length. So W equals -4.6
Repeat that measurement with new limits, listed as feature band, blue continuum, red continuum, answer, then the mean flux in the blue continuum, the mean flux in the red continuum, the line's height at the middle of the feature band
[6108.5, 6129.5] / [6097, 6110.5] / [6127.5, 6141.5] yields 1.0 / 10.4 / 10.9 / 10.6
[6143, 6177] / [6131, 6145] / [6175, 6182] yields 2.6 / 11.1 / 7.65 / 9.22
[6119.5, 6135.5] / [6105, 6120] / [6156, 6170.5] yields -1.6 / 10.3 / 7.38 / 9.43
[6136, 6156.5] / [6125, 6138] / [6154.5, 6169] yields -3.3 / 10.7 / 7.63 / 9.22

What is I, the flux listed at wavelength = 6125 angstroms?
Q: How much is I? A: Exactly 9.964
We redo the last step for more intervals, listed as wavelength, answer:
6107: 10.44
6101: 10.22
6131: 10.87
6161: 7.34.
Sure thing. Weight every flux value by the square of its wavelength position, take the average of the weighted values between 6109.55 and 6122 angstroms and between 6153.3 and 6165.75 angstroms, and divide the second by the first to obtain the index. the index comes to 0.8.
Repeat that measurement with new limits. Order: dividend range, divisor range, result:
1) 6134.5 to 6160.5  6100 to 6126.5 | 1.03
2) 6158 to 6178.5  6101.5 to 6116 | 0.71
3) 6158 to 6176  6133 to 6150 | 0.66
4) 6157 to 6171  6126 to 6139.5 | 0.68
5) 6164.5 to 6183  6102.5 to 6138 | 0.72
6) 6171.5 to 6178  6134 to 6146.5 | 0.68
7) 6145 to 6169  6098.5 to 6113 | 0.86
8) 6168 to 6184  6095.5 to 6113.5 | 0.73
